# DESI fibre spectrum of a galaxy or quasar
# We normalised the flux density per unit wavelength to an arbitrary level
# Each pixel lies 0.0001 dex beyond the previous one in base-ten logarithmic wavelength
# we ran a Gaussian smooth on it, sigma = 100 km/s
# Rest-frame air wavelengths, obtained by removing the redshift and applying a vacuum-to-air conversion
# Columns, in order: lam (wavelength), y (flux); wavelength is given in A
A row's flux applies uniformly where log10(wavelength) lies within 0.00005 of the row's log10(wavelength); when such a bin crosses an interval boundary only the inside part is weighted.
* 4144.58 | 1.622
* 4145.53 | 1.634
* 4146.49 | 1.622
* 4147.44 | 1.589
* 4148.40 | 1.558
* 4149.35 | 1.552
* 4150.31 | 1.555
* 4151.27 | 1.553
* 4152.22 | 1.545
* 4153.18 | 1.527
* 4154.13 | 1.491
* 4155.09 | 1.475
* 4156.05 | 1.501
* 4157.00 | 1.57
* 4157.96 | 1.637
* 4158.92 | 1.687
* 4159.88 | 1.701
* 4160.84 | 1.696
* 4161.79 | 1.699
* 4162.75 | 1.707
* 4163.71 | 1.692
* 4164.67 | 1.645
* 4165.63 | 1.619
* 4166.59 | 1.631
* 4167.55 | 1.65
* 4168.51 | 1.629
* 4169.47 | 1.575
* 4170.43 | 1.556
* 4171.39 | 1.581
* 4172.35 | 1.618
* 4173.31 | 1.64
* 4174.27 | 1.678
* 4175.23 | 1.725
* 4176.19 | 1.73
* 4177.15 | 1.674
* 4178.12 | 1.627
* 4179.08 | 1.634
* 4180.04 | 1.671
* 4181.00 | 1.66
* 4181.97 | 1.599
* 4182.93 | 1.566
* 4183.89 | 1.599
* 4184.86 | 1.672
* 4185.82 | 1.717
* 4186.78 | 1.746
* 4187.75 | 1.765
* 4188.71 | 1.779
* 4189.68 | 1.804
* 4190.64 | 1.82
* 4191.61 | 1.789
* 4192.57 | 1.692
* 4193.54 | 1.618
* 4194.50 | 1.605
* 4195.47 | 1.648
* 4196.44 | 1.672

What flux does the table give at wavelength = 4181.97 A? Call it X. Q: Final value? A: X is 1.599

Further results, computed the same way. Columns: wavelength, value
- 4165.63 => 1.619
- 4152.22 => 1.545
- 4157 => 1.57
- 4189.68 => 1.804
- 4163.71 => 1.692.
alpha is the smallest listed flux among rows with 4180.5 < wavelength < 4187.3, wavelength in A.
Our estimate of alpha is 1.566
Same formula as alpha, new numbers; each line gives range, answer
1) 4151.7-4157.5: 1.475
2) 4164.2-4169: 1.619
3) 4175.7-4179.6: 1.627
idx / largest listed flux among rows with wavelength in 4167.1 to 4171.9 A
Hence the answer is 1.65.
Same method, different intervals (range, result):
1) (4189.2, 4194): 1.82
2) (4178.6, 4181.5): 1.671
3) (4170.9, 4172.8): 1.618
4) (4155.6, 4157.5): 1.57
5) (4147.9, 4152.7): 1.558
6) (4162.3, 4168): 1.707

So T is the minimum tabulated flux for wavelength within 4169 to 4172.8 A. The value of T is 1.556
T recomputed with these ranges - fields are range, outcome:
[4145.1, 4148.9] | 1.558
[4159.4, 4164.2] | 1.692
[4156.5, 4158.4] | 1.57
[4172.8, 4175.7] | 1.64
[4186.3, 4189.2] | 1.746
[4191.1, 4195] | 1.605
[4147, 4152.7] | 1.545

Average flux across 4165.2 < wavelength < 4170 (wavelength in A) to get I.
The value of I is 1.62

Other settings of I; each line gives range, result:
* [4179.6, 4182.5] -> 1.64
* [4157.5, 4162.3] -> 1.68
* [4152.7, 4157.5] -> 1.51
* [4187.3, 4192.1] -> 1.79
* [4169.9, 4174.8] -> 1.62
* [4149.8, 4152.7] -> 1.55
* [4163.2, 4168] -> 1.65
